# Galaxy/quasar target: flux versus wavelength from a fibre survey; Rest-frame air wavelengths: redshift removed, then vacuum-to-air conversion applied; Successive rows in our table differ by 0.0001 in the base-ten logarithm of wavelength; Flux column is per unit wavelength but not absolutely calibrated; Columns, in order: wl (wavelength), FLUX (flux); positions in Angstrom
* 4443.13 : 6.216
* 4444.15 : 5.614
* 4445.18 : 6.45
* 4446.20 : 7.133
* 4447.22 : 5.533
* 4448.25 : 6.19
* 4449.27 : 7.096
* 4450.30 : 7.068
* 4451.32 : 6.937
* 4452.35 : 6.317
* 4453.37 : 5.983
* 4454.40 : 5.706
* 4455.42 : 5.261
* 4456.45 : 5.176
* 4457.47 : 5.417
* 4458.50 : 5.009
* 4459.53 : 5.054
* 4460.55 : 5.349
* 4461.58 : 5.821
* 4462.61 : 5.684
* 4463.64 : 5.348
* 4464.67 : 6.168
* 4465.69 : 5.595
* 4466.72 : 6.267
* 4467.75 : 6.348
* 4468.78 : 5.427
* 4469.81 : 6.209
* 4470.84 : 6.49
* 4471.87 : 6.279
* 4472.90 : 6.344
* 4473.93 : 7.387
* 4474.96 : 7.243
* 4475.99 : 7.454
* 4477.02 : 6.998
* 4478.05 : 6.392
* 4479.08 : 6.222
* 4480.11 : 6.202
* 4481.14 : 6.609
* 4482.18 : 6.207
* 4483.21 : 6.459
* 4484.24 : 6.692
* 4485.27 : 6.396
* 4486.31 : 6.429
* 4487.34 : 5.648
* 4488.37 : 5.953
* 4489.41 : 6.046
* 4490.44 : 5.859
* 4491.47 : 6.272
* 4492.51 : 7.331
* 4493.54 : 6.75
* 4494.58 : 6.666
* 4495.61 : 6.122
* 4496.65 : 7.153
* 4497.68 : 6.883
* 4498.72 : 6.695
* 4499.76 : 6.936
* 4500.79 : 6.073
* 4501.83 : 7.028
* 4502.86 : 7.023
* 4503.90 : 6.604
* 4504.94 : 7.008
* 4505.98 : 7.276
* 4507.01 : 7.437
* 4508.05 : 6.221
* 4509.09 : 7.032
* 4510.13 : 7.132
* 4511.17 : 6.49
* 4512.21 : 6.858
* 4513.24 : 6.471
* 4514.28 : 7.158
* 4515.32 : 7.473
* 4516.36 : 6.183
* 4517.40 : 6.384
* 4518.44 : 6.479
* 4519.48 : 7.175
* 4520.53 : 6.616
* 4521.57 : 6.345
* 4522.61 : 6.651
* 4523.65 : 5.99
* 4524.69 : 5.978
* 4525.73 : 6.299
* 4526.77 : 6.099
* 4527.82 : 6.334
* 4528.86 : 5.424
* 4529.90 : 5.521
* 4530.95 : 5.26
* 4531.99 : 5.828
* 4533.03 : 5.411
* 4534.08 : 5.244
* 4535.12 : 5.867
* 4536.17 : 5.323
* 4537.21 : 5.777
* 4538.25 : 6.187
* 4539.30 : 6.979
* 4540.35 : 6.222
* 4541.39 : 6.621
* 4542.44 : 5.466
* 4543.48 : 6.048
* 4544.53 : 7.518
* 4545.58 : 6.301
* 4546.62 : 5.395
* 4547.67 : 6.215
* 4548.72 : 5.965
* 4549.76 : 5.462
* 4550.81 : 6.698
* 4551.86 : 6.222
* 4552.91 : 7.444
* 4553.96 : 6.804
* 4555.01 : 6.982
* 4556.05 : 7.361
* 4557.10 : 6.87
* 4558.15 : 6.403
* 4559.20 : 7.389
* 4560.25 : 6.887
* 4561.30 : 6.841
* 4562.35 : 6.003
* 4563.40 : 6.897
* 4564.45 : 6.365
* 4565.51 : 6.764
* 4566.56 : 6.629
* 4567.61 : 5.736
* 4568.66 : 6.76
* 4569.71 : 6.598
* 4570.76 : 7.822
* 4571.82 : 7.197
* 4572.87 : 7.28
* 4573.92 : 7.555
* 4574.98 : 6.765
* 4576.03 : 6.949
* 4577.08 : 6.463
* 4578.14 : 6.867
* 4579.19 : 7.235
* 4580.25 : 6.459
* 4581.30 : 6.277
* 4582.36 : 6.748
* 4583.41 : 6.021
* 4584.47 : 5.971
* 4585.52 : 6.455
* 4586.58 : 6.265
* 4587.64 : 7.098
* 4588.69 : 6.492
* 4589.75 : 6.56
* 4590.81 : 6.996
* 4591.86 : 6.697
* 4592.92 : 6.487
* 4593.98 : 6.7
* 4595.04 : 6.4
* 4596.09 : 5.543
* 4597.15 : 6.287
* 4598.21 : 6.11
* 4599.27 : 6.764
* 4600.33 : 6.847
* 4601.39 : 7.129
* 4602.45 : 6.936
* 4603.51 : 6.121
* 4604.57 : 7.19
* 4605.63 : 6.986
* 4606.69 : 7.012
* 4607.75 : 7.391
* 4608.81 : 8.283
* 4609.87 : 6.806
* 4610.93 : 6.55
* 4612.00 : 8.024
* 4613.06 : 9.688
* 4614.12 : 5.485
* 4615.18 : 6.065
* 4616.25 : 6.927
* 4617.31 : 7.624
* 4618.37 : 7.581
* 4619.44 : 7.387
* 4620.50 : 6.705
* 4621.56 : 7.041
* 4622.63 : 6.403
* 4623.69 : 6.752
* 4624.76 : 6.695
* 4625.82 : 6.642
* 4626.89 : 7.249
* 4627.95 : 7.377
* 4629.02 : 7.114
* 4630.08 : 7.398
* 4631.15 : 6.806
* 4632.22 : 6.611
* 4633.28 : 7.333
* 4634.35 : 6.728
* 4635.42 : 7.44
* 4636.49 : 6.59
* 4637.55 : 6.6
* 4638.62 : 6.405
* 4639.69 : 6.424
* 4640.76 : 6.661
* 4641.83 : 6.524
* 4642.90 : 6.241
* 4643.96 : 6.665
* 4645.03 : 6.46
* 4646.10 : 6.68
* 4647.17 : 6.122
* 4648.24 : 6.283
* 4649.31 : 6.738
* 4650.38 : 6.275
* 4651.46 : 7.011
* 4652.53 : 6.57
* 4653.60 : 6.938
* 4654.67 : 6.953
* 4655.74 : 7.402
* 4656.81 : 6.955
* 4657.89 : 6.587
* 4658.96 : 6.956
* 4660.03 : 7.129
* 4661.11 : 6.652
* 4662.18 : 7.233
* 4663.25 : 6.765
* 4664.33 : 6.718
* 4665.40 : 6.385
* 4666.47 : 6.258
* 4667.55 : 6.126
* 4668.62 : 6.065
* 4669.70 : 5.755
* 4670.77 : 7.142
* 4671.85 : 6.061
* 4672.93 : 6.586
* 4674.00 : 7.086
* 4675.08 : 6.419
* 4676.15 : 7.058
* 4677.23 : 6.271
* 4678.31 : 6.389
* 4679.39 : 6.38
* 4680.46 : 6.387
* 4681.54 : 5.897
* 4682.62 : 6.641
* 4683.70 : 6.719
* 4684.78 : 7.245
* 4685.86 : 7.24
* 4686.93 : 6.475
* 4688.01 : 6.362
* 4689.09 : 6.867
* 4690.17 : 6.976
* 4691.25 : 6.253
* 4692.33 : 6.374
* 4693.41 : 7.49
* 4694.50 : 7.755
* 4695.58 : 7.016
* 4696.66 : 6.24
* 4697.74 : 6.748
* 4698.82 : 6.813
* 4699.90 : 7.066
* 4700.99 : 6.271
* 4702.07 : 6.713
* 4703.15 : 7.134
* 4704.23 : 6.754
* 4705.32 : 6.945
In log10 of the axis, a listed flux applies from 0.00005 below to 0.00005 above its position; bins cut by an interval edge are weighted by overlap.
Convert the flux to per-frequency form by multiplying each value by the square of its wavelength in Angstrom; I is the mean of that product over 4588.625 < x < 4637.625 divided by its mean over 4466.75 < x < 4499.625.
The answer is 1.13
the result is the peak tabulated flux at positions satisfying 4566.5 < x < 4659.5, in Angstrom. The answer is 9.688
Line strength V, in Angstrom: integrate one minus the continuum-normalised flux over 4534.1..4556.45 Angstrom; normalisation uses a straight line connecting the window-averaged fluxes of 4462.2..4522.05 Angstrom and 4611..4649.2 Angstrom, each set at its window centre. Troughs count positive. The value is 1.3 Angstrom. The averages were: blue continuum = 6.55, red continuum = 6.87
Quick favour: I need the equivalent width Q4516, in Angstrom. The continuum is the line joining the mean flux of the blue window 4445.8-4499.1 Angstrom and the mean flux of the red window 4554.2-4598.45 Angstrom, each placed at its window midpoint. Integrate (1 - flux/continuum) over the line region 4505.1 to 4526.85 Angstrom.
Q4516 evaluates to -0.8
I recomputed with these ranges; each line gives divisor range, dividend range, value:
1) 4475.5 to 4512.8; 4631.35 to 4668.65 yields 1.08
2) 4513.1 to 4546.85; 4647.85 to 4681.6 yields 1.13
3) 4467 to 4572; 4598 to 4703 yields 1.11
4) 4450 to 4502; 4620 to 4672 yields 1.16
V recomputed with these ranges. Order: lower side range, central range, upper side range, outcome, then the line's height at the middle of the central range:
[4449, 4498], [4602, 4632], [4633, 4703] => -2.4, 6.56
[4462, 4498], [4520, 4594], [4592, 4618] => 2.8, 6.7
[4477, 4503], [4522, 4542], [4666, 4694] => 1.7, 6.5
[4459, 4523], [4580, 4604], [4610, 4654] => 0.9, 6.75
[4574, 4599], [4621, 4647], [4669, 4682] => -1.1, 6.49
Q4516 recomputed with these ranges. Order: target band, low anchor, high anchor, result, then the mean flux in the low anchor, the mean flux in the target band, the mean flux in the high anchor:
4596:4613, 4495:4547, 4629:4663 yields -0.9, 6.4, 6.98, 6.76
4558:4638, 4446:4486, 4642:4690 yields -4.5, 6.19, 6.84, 6.62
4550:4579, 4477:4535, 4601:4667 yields -0.8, 6.45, 6.83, 6.88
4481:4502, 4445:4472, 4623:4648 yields -1.2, 5.96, 6.47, 6.76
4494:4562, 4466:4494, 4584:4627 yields 1.3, 6.43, 6.46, 6.84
